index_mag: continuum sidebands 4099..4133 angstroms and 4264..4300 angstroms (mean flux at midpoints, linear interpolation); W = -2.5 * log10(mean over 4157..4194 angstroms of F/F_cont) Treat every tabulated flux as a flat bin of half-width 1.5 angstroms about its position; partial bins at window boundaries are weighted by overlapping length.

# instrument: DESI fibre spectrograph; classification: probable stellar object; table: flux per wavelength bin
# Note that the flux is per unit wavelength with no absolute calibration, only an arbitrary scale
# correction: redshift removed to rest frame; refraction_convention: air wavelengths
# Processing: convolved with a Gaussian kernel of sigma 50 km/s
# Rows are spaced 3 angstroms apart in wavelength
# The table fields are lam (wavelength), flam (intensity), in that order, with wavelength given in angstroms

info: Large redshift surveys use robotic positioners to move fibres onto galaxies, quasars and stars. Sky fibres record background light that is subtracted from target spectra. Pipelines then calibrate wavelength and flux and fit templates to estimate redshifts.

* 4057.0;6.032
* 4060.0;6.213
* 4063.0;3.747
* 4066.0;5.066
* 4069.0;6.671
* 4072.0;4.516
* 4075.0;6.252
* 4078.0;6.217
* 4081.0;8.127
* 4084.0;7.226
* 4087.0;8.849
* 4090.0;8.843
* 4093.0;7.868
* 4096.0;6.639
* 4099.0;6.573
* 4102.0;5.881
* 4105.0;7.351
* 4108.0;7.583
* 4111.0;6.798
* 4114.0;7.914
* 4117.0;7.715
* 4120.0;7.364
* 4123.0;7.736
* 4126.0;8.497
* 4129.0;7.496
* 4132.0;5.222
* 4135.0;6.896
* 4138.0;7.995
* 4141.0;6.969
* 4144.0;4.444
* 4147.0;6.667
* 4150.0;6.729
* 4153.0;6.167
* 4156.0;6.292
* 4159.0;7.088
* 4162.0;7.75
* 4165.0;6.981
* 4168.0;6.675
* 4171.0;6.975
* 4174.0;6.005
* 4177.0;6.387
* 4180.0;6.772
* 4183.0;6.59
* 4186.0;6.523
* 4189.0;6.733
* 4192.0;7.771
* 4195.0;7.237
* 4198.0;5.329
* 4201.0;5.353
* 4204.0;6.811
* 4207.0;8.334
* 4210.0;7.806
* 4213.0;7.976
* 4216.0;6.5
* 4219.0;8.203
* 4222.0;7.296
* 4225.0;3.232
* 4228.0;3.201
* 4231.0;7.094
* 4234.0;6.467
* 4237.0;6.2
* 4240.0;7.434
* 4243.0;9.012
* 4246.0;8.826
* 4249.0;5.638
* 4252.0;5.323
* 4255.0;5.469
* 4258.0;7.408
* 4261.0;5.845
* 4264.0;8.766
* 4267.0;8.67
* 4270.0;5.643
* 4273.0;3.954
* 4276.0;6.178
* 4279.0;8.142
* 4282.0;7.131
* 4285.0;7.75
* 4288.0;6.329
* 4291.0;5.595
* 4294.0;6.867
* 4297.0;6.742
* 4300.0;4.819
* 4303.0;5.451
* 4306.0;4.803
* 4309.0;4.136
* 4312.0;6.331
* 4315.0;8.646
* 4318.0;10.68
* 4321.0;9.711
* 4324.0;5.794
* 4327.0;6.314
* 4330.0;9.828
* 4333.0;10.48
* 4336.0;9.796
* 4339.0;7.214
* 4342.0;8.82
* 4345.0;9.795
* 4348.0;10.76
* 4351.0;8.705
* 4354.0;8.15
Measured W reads 0.03 mag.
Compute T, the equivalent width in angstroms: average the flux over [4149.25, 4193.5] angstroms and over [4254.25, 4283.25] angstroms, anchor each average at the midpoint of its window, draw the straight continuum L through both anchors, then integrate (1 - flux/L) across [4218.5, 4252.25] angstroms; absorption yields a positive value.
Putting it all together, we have 1.3 angstroms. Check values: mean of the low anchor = 6.76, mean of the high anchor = 6.75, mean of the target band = 6.49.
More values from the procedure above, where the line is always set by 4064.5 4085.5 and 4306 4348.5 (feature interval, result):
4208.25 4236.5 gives 3.8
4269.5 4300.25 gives 6.1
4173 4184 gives 1.0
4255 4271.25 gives 1.3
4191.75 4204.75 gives 1.6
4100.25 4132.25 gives -3.3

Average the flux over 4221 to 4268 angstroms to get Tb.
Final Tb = 6.59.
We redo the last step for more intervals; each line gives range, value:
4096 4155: 6.93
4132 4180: 6.63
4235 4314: 6.49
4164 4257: 6.65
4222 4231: 4.54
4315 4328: 8.25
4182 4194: 6.93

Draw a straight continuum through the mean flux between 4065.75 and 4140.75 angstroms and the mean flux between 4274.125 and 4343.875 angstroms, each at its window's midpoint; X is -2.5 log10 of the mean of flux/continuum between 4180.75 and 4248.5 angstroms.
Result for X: 0.064 mag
